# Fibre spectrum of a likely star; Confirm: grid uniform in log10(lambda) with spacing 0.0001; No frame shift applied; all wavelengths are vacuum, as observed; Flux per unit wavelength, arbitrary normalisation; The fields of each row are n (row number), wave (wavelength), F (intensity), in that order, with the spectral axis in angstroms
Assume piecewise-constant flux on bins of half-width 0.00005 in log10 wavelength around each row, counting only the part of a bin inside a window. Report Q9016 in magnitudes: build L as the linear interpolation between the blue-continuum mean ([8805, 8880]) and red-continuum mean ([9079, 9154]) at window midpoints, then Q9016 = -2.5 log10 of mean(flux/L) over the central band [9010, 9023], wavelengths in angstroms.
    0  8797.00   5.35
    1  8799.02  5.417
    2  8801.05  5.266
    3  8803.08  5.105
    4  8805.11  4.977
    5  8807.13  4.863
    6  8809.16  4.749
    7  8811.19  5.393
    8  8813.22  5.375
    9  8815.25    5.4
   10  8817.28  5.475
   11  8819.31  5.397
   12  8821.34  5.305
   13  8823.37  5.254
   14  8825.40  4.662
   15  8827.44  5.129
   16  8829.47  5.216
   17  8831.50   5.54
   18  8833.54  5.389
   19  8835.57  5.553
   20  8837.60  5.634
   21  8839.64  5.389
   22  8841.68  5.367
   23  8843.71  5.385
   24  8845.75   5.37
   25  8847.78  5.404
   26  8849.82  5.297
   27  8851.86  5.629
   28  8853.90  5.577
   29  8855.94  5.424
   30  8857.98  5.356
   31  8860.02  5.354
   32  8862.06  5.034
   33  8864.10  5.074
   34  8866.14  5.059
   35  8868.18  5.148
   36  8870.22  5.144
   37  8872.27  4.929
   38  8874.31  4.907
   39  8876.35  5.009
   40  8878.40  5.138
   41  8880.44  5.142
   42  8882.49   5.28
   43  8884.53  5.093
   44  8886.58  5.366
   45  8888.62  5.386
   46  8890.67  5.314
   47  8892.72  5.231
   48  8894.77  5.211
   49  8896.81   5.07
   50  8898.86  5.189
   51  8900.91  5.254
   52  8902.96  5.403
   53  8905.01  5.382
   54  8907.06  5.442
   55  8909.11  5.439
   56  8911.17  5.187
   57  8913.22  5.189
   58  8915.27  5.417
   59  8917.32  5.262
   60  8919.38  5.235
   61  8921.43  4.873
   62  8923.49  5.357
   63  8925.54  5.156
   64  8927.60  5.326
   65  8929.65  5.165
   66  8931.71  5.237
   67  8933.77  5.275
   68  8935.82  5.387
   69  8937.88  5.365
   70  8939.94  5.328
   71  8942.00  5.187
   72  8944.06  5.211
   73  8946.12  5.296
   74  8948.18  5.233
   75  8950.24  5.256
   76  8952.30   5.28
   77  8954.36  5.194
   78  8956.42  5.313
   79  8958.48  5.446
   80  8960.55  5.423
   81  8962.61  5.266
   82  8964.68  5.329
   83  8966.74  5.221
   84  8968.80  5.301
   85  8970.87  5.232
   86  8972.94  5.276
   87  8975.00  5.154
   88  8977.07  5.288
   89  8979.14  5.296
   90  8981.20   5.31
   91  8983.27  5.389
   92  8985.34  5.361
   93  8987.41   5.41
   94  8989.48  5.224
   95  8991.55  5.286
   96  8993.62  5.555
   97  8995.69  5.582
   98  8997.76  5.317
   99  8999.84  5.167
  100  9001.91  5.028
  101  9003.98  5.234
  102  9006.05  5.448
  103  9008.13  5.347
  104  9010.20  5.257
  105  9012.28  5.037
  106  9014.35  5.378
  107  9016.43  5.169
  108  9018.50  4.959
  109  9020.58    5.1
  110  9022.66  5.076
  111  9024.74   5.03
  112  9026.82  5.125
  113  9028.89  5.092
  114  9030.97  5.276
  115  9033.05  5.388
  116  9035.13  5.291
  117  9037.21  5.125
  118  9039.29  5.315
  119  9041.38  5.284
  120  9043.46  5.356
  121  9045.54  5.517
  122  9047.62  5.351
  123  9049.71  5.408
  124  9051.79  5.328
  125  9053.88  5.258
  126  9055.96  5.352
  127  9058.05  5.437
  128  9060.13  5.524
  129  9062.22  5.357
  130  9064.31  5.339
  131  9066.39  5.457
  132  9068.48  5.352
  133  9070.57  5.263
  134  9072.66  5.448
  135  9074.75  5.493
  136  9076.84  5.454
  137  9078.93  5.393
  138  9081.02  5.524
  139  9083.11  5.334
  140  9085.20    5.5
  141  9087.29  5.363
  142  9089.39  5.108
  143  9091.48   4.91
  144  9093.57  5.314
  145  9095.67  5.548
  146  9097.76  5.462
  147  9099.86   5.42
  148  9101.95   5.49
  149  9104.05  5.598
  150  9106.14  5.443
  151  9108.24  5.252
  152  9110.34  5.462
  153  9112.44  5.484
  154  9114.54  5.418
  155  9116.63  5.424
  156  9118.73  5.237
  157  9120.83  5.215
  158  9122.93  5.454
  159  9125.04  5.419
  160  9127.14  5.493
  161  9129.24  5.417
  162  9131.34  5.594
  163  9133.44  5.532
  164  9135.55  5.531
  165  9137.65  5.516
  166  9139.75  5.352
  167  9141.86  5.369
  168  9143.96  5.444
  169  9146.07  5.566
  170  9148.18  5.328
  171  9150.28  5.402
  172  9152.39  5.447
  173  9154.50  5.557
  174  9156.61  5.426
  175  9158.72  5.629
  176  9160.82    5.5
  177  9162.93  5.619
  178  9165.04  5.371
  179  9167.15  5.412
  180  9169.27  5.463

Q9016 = 0.05 mag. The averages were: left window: 5.25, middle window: 5.13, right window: 5.41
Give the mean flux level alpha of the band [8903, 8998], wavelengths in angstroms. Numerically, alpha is 5.3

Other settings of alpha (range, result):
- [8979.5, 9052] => 5.27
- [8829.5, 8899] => 5.28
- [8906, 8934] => 5.25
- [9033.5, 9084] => 5.37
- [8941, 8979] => 5.27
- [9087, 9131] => 5.38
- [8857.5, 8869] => 5.16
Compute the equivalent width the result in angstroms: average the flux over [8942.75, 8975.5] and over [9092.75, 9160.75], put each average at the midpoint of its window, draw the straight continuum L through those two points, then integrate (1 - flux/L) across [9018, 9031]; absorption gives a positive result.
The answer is 0.6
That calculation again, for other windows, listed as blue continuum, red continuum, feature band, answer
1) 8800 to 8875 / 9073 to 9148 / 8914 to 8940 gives 0.3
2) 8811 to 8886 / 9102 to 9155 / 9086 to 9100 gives 0.3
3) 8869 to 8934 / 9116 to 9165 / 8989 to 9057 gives 1.0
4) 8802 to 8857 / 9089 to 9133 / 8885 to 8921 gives 0.3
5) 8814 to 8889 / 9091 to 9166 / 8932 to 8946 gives 0.1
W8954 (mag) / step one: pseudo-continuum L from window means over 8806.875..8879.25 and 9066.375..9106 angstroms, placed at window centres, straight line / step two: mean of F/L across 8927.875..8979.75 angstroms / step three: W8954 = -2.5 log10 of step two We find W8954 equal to 0.01 mag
